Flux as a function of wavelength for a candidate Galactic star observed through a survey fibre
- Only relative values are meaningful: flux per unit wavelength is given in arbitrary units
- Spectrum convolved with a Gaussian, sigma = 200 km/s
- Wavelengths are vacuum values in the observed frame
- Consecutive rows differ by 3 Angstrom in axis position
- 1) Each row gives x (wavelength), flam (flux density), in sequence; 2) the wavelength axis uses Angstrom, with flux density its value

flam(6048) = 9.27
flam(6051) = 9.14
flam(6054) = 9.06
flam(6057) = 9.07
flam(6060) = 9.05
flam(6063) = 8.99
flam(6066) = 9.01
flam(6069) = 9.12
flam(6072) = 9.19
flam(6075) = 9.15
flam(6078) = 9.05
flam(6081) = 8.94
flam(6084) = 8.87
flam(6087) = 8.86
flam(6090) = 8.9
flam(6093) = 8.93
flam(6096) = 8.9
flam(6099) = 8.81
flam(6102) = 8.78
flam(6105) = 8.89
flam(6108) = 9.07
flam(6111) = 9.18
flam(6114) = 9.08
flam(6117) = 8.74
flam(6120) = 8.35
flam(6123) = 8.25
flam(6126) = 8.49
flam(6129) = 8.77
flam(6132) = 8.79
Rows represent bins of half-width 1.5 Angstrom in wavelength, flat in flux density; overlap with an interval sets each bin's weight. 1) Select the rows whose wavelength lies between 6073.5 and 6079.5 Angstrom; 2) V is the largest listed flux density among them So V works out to 9.15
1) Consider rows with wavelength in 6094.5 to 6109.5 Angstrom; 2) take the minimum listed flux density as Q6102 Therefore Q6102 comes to 8.78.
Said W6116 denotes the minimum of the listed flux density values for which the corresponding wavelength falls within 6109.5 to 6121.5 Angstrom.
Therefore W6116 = 8.35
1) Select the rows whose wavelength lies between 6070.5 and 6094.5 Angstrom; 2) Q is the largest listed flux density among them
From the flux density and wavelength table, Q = 9.19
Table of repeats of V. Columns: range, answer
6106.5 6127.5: 9.18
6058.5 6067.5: 9.05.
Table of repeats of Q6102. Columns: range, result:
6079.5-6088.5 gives 8.86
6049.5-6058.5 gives 9.06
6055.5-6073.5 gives 8.99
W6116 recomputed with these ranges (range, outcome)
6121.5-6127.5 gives 8.25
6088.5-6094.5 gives 8.9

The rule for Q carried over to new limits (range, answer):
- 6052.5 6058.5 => 9.07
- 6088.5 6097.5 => 8.93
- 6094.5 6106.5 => 8.9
